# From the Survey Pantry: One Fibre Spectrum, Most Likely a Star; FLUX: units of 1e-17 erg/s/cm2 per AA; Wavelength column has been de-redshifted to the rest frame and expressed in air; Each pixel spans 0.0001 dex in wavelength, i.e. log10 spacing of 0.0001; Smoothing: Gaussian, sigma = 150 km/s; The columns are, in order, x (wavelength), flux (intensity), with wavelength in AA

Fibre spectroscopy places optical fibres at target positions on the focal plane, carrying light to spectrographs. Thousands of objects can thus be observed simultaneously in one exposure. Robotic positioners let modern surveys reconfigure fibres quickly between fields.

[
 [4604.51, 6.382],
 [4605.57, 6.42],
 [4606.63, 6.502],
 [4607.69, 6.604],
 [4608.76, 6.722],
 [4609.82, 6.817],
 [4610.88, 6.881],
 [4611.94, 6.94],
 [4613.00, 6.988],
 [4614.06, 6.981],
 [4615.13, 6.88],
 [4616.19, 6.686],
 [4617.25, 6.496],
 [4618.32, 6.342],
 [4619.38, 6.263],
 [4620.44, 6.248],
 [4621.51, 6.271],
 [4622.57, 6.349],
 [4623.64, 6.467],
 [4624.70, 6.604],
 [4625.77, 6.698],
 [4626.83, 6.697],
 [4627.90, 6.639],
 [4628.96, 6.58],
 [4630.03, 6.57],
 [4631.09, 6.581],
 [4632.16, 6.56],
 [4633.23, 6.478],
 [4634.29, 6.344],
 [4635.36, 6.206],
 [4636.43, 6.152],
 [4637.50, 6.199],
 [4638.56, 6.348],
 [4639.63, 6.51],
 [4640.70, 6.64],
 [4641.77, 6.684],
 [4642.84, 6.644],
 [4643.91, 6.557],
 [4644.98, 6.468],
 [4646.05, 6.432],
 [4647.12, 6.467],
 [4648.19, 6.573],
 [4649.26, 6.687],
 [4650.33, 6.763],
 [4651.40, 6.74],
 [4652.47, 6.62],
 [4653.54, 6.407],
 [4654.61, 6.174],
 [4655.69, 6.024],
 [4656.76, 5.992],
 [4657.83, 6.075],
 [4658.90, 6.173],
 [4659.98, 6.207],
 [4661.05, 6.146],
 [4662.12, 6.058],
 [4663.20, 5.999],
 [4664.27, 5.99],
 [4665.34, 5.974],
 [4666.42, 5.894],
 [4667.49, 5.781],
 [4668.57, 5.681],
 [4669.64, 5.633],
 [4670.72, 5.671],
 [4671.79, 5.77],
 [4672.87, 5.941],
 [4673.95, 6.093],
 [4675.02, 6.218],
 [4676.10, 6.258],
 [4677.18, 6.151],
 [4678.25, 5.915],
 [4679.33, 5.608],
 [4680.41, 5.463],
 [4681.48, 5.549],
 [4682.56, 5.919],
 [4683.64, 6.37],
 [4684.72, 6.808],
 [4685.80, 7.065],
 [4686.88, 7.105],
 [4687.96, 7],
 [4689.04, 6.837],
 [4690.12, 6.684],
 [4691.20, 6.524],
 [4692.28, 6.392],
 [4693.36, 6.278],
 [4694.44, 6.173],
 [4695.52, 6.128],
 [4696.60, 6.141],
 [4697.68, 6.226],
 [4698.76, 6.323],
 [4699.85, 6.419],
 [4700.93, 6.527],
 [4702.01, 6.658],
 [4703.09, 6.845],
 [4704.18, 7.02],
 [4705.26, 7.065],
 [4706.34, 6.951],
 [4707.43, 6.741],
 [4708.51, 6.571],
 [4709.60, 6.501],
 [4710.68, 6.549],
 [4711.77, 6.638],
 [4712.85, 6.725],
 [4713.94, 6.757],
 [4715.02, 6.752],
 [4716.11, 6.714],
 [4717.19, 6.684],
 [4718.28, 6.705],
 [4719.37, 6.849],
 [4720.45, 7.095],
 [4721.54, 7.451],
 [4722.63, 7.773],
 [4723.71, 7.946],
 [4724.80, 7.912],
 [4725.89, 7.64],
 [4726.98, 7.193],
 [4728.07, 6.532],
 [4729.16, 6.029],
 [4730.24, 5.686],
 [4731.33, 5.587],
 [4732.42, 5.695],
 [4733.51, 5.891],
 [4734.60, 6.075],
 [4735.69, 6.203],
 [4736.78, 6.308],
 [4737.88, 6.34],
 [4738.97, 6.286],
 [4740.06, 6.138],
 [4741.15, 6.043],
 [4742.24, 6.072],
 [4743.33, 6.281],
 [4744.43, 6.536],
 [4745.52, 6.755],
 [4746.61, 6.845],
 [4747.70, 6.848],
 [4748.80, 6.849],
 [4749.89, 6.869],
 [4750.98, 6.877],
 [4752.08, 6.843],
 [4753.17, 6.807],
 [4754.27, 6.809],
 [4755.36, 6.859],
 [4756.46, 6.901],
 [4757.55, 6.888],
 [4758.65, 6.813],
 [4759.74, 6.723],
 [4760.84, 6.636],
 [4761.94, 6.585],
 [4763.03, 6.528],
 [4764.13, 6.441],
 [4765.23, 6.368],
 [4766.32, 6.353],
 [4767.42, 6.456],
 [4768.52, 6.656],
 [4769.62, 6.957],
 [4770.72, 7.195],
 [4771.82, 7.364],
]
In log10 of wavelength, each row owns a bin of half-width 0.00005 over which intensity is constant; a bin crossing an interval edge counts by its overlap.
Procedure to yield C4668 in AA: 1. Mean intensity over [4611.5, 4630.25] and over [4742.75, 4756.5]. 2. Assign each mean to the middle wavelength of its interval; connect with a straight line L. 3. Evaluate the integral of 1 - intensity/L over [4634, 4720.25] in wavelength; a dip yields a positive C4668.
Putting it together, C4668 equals 3.8 AA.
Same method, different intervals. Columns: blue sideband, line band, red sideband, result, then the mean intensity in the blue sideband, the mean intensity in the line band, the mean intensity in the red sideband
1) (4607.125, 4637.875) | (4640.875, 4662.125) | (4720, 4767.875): 0.5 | 6.56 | 6.41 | 6.63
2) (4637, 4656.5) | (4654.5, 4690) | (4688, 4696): 2.0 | 6.49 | 6.11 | 6.47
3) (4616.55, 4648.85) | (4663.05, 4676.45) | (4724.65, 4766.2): 1.2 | 6.47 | 5.91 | 6.53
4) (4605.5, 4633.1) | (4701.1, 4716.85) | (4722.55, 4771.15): -0.3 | 6.61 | 6.74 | 6.61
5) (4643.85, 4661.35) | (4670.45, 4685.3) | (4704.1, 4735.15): 1.2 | 6.38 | 5.99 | 6.75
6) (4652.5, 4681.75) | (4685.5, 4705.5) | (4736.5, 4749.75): -1.4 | 5.97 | 6.59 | 6.46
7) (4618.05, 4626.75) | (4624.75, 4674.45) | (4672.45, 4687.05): 0.0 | 6.43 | 6.3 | 6.15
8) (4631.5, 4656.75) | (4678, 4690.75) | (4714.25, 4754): 0.3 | 6.45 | 6.37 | 6.64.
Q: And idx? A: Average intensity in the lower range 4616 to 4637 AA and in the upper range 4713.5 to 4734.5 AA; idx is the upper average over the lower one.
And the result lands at 1.0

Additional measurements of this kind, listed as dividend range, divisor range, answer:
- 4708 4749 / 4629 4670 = 1.05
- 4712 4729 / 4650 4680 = 1.17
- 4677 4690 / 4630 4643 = 0.98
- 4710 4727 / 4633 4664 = 1.11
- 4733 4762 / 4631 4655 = 1.01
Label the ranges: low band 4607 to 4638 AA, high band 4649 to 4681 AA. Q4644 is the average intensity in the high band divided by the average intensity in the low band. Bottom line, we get 0.9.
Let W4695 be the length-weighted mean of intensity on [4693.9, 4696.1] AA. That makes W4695 6.16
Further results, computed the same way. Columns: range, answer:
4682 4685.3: 6.36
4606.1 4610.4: 6.66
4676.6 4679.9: 5.89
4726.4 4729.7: 6.6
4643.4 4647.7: 6.48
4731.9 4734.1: 5.8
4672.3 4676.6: 6.12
